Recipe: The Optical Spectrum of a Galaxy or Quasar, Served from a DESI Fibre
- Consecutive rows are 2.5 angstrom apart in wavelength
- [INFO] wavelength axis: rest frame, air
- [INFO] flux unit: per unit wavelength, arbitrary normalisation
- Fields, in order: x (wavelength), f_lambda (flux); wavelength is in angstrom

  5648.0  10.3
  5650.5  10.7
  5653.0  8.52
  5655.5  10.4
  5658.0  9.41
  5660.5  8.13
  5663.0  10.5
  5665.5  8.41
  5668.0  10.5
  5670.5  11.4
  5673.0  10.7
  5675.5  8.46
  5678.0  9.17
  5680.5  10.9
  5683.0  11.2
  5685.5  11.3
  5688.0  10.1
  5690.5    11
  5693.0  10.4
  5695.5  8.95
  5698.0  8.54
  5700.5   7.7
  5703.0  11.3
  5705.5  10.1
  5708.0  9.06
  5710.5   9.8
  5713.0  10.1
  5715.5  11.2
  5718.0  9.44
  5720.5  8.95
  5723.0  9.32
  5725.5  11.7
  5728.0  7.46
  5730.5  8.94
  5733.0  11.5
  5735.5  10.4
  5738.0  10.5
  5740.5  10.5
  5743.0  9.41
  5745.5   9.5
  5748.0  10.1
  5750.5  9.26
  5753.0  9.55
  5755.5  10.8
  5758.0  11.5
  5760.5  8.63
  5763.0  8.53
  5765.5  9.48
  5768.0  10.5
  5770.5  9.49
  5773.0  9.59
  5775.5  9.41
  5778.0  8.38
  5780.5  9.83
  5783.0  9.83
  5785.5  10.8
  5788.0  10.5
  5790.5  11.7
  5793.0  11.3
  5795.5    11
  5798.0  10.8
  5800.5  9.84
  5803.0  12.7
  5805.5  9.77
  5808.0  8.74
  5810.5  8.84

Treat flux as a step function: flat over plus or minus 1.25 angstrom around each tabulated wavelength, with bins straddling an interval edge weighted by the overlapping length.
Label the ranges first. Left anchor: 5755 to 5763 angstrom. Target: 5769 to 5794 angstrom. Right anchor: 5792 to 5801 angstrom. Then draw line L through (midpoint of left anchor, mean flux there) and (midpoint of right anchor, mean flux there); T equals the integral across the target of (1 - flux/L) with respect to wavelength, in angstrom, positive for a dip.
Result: 1.0 angstrom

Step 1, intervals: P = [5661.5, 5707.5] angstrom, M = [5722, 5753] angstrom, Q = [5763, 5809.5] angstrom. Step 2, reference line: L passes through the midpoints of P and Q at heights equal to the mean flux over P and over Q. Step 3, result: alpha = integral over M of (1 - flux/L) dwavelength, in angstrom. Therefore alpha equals 0.6 angstrom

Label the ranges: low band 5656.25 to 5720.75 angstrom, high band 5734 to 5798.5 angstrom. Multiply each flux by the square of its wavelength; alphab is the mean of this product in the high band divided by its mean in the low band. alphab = 1.0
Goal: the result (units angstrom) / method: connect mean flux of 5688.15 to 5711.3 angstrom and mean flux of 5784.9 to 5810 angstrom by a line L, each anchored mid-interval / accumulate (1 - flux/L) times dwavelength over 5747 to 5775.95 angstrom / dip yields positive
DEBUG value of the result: 1.5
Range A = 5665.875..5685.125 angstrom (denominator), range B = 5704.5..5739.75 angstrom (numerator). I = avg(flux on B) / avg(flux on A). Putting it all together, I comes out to 0.96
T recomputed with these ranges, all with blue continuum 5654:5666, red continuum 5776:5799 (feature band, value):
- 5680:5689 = -1.2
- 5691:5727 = 0.1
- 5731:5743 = -0.5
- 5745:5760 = 0.1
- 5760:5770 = 0.9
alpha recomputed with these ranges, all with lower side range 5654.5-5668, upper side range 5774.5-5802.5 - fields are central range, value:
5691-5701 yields 0.6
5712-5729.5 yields 0.3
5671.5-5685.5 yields -0.9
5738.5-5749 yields 0.1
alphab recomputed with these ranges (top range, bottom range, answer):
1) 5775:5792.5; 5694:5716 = 1.09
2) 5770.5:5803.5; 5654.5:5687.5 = 1.07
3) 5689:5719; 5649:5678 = 1.02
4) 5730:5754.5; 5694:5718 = 1.05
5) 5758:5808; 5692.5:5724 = 1.08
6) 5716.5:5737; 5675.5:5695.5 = 0.96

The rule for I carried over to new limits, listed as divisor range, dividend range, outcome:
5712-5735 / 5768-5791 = 1.01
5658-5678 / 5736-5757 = 1.03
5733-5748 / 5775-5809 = 1.02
